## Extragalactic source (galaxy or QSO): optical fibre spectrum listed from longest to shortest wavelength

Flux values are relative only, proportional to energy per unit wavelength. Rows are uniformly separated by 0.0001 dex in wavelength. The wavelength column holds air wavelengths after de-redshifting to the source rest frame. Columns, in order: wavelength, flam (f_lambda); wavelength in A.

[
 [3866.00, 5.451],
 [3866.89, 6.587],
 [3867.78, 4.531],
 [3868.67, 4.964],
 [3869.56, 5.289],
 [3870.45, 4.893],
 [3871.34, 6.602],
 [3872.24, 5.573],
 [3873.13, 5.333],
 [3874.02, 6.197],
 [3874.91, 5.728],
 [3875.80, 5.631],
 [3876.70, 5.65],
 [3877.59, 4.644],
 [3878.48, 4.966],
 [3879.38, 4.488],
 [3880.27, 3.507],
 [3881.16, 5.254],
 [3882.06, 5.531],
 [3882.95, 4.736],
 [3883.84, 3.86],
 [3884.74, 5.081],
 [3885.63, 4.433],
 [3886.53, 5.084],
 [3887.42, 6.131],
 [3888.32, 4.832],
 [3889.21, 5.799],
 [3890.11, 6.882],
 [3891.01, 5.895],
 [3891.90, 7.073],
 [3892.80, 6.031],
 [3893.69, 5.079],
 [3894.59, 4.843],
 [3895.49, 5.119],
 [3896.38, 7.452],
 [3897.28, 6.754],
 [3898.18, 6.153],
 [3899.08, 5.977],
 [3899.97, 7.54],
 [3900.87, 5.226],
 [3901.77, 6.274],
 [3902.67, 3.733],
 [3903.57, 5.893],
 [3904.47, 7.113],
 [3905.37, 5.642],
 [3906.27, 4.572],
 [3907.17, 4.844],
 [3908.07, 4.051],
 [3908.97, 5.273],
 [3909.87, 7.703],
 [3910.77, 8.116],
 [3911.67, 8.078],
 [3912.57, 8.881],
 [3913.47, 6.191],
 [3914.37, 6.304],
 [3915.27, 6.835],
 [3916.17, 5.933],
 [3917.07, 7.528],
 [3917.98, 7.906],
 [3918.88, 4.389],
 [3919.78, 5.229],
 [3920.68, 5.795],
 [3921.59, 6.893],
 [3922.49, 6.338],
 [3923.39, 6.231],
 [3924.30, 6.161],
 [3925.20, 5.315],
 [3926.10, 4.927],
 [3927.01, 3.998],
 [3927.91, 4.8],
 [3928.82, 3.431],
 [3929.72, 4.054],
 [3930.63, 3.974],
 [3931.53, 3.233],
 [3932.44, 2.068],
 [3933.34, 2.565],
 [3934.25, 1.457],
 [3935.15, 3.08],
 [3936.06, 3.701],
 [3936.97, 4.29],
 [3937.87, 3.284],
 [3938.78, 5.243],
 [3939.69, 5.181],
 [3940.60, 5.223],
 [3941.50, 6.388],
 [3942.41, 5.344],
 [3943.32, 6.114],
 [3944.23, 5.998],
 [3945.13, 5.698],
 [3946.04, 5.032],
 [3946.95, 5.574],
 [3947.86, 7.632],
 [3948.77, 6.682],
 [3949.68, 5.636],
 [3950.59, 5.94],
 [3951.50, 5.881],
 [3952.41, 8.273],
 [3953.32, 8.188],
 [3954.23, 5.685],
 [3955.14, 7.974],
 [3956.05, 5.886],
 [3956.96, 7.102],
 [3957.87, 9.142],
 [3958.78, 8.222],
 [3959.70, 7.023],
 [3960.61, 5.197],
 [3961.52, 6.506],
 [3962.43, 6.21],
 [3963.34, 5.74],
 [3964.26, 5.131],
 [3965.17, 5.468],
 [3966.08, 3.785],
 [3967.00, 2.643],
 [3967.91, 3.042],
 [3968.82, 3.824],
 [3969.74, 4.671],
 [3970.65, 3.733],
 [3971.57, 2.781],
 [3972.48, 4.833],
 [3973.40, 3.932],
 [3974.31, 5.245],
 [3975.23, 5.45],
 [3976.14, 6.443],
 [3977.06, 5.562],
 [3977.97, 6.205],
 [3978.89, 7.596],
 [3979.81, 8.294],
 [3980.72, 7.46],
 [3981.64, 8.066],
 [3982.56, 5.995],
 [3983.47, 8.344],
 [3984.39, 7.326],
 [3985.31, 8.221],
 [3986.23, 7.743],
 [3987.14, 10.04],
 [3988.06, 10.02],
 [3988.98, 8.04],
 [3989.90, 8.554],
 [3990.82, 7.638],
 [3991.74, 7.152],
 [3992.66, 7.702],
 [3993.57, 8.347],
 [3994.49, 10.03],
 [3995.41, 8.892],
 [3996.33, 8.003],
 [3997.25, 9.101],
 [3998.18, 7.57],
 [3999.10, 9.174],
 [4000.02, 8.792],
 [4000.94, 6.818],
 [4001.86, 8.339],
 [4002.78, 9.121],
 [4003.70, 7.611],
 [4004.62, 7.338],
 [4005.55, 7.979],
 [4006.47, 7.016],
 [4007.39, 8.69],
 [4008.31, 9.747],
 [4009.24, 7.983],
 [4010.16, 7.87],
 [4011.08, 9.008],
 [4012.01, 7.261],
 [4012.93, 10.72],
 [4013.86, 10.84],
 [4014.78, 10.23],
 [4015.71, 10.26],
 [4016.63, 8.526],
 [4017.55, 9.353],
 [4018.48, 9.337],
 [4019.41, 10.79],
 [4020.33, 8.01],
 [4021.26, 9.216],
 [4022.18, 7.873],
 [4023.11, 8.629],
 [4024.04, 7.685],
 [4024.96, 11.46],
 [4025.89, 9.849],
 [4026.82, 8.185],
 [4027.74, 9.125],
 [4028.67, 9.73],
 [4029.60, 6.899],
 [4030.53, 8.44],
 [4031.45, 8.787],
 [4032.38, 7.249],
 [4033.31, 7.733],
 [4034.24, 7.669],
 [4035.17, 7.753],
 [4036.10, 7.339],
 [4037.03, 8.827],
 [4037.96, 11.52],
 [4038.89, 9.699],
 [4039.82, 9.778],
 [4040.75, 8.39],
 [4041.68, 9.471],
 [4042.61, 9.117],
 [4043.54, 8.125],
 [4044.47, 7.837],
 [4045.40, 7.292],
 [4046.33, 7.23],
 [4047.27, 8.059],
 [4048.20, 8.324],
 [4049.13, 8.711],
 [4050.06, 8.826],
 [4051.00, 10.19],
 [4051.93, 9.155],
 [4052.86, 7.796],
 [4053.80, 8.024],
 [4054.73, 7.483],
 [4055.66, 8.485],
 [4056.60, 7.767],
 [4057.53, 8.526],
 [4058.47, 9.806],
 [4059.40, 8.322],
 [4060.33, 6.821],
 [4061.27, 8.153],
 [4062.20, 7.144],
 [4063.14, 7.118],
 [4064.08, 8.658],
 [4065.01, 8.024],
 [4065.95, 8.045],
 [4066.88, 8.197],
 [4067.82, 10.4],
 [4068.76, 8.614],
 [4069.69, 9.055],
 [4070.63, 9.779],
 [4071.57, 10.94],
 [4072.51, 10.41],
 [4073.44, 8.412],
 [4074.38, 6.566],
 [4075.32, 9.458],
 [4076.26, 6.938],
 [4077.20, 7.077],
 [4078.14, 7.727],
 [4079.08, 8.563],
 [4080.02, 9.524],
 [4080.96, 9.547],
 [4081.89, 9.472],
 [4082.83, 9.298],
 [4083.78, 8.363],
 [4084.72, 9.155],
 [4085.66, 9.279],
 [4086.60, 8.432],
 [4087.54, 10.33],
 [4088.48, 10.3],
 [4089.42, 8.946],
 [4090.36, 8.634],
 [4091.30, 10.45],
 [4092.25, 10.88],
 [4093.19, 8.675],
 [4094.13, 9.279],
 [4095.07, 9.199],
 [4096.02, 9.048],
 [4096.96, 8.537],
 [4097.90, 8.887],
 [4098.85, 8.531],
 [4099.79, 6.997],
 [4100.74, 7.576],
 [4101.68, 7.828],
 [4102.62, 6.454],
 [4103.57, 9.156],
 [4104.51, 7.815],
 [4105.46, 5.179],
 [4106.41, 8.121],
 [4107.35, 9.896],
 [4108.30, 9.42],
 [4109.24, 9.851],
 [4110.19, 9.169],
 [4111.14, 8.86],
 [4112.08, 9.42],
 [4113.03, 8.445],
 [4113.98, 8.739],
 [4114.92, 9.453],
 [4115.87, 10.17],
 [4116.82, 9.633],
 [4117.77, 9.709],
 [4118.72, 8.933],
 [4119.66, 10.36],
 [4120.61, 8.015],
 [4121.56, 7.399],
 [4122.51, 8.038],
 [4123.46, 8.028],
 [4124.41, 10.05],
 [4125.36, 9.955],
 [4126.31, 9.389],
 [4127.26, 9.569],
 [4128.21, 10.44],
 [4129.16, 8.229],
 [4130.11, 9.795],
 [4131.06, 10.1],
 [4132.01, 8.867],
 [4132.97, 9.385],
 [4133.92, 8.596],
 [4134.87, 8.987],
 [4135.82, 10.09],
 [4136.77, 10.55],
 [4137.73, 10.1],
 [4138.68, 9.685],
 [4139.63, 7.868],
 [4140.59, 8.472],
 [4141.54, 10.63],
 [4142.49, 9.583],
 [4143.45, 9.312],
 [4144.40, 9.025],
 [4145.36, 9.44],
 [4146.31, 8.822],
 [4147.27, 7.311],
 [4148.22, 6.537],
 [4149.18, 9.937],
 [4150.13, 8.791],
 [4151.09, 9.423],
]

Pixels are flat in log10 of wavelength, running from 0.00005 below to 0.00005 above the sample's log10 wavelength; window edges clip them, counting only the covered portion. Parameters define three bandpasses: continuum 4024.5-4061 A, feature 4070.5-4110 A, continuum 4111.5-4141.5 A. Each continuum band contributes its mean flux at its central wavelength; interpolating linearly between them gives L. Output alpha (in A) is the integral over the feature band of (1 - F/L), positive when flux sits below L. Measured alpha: 0.77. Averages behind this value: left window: 8.56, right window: 9.26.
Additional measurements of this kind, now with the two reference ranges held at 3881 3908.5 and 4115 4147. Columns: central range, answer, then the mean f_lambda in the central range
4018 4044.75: -3.66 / 8.78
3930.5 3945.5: 4.77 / 4.29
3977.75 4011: -4.70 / 8.16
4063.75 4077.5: -0.63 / 8.73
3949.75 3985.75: 3.49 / 6.07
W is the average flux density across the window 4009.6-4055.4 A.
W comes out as 8.77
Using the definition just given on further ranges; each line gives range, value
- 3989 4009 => 8.26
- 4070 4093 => 9.1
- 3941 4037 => 7.42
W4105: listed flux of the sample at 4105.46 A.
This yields 5.179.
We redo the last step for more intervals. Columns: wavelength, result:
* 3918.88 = 4.389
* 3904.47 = 7.113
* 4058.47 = 9.806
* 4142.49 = 9.583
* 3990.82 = 7.638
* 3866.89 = 6.587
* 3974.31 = 5.245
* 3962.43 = 6.21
